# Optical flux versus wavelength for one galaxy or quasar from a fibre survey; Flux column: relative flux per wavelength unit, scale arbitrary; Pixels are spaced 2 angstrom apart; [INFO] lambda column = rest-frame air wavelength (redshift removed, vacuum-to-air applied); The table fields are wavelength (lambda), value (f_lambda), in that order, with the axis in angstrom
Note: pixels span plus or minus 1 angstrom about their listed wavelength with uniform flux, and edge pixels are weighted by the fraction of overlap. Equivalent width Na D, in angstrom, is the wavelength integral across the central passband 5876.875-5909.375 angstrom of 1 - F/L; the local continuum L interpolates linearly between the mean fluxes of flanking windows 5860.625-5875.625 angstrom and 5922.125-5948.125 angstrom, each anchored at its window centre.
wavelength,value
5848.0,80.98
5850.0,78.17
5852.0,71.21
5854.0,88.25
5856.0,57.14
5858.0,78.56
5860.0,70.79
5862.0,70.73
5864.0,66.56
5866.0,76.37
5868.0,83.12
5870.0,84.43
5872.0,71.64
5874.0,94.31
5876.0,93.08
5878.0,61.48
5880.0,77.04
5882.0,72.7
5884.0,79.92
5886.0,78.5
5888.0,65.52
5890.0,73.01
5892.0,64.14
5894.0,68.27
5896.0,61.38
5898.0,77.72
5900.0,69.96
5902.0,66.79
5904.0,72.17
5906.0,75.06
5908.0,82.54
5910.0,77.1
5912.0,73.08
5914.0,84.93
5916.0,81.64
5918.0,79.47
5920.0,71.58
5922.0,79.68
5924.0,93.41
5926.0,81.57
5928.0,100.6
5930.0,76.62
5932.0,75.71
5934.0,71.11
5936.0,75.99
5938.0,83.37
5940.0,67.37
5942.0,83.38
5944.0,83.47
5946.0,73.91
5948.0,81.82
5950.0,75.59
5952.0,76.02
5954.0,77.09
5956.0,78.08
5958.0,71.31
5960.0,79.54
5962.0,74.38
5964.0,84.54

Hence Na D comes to 3.1 angstrom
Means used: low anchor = 78.6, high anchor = 80.6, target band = 71.8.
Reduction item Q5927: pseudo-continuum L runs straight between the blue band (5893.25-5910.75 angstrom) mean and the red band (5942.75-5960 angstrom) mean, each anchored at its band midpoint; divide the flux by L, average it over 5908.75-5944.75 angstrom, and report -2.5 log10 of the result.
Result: -0.07 mag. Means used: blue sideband 72.3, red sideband 77.4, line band 80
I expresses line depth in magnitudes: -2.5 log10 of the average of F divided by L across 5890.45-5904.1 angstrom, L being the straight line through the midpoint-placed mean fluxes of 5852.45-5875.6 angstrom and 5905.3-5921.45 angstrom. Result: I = 0.14 mag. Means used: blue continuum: 76.8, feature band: 68.6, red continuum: 78.3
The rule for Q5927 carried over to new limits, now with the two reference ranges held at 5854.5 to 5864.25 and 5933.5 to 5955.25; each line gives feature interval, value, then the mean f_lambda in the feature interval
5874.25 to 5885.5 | -0.09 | 78.1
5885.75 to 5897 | 0.08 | 67.8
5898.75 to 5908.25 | 0.02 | 72.7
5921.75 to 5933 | -0.12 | 84.9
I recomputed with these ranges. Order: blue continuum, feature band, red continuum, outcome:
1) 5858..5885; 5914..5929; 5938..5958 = -0.09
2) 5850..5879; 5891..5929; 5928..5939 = 0.01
